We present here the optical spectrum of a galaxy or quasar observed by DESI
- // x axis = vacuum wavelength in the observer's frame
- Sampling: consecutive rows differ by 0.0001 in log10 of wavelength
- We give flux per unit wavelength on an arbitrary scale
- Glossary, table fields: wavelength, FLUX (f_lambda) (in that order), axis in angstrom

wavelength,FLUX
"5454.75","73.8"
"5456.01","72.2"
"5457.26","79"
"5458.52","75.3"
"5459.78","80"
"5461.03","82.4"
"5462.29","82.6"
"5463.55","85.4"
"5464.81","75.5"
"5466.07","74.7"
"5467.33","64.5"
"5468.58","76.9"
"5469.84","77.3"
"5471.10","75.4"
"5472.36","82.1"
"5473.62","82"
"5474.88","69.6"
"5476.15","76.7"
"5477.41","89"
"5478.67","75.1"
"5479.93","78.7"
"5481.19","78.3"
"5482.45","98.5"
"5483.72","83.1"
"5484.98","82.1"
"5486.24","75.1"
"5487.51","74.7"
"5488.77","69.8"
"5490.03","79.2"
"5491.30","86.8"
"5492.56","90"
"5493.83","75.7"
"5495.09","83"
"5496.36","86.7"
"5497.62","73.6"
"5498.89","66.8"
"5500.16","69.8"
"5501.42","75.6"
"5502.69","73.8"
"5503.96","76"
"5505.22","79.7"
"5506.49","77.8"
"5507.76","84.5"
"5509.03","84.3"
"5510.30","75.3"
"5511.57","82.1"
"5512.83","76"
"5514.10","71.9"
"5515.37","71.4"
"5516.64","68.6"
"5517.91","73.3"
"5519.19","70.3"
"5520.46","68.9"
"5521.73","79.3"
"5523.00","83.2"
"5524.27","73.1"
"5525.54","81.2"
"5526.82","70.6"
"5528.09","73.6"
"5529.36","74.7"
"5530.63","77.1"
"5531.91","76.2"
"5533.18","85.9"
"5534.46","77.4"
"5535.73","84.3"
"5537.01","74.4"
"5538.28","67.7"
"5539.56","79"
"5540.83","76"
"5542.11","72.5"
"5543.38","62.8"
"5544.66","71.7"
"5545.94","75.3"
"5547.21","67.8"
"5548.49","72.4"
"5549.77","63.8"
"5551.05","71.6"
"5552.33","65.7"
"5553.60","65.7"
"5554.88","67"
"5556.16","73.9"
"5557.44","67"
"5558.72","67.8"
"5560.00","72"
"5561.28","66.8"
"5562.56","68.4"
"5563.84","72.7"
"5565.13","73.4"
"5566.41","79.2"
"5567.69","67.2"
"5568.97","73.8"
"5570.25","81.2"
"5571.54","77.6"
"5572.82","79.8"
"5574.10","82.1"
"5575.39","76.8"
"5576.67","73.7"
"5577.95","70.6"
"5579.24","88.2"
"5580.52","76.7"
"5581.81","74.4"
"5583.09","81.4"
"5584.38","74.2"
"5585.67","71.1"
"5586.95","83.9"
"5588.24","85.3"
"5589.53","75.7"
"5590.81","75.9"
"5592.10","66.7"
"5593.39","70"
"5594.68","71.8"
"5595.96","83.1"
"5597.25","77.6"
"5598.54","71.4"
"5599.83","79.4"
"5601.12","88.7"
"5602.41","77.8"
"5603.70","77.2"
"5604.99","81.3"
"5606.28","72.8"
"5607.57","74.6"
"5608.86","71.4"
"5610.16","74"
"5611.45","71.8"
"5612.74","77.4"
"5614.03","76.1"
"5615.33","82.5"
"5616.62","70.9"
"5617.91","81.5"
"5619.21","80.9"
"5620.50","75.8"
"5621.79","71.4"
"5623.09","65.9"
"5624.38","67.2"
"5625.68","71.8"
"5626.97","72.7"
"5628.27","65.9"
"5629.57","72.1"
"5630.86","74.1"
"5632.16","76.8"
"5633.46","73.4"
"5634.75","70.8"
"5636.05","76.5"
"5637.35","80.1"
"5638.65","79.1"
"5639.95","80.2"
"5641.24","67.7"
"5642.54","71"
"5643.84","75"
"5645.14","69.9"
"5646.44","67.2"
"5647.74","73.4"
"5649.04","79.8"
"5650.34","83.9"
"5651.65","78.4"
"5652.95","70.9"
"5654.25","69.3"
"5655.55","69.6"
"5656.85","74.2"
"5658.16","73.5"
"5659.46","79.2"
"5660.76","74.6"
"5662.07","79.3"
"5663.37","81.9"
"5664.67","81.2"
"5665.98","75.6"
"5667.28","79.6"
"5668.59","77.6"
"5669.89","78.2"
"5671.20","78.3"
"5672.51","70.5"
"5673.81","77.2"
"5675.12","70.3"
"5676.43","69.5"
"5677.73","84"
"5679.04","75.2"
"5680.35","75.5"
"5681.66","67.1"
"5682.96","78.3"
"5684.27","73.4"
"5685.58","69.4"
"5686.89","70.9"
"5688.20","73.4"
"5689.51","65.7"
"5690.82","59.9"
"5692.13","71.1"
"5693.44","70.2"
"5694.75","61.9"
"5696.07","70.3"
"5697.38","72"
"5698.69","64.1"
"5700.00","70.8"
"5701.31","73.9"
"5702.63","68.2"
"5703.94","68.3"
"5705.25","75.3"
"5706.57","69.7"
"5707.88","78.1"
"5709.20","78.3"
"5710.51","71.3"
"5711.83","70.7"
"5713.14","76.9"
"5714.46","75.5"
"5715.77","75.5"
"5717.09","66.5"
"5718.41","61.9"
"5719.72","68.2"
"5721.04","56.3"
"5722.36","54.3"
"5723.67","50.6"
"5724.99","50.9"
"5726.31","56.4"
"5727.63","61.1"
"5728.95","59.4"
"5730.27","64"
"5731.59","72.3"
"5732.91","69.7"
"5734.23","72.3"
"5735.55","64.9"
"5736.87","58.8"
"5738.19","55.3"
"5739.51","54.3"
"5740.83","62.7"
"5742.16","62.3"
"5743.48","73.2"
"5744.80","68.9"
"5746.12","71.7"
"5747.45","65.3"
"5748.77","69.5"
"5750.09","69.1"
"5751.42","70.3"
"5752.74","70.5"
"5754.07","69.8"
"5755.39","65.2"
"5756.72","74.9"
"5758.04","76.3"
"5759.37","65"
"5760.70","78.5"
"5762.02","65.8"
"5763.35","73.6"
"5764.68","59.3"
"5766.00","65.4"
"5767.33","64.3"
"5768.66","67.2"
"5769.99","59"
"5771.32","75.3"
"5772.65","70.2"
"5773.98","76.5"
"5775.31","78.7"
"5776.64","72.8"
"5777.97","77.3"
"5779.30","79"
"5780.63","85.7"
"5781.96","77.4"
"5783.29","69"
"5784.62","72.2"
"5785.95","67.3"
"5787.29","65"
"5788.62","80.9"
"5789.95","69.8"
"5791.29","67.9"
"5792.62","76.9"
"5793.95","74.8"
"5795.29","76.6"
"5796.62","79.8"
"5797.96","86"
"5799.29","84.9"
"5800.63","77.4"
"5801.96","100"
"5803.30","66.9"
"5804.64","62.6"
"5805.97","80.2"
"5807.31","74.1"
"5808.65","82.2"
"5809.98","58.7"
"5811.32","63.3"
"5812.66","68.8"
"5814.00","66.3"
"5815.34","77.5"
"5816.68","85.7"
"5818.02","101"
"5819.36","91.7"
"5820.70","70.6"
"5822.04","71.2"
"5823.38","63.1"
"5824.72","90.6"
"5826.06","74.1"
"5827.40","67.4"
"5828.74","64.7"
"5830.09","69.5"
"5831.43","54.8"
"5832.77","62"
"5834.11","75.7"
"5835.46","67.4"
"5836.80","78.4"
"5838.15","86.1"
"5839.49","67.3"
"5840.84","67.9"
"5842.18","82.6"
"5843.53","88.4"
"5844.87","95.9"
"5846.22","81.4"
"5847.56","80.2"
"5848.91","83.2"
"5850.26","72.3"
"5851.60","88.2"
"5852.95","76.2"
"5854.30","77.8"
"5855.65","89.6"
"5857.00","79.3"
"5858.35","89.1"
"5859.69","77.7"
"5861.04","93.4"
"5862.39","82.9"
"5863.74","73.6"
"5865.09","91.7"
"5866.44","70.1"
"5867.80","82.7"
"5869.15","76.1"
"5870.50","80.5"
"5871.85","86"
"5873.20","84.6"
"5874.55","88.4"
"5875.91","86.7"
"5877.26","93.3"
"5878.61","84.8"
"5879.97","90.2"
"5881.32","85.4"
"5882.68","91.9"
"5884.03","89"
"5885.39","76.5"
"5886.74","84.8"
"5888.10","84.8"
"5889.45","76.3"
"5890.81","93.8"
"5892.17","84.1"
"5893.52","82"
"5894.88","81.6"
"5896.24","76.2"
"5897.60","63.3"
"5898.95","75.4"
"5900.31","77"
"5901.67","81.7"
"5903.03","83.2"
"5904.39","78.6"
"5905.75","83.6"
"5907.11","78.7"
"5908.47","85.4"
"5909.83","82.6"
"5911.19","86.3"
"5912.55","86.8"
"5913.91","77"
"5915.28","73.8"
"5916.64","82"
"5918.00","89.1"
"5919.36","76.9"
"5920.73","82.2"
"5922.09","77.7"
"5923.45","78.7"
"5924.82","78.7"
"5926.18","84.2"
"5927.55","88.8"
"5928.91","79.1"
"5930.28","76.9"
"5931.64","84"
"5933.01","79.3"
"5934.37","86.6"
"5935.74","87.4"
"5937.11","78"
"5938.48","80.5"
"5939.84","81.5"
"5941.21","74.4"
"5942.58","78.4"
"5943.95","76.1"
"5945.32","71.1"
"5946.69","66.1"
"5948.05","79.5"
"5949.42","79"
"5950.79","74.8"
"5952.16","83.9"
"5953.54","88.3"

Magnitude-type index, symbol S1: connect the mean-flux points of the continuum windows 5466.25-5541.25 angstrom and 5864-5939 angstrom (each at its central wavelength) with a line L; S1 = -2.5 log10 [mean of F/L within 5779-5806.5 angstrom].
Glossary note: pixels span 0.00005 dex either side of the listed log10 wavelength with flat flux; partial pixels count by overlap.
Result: 0.07 mag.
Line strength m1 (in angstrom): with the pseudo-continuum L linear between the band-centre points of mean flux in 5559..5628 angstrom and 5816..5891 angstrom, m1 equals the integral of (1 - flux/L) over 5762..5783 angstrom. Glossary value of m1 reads 1.9 angstrom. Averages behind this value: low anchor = 75.5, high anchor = 80.6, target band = 71.8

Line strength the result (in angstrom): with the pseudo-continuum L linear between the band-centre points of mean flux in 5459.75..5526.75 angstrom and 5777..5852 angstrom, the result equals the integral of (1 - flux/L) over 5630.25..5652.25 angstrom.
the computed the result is 0.5 angstrom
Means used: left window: 77.8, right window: 75.8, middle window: 75.1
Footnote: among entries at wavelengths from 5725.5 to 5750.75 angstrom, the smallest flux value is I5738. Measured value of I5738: 54.3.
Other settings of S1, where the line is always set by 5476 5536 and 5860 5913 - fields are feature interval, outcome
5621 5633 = 0.12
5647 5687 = 0.06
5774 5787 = 0.09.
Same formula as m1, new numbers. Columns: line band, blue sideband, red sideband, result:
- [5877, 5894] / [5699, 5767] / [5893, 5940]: -1.6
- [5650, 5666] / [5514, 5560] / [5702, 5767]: -1.6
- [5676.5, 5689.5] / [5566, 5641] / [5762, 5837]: 0.2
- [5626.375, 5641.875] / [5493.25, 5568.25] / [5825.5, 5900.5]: 0.4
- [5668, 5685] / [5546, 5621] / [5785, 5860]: 0.1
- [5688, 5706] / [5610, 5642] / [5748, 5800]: 1.1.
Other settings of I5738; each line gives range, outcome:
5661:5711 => 59.9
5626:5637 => 65.9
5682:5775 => 50.6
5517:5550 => 62.8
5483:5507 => 66.8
